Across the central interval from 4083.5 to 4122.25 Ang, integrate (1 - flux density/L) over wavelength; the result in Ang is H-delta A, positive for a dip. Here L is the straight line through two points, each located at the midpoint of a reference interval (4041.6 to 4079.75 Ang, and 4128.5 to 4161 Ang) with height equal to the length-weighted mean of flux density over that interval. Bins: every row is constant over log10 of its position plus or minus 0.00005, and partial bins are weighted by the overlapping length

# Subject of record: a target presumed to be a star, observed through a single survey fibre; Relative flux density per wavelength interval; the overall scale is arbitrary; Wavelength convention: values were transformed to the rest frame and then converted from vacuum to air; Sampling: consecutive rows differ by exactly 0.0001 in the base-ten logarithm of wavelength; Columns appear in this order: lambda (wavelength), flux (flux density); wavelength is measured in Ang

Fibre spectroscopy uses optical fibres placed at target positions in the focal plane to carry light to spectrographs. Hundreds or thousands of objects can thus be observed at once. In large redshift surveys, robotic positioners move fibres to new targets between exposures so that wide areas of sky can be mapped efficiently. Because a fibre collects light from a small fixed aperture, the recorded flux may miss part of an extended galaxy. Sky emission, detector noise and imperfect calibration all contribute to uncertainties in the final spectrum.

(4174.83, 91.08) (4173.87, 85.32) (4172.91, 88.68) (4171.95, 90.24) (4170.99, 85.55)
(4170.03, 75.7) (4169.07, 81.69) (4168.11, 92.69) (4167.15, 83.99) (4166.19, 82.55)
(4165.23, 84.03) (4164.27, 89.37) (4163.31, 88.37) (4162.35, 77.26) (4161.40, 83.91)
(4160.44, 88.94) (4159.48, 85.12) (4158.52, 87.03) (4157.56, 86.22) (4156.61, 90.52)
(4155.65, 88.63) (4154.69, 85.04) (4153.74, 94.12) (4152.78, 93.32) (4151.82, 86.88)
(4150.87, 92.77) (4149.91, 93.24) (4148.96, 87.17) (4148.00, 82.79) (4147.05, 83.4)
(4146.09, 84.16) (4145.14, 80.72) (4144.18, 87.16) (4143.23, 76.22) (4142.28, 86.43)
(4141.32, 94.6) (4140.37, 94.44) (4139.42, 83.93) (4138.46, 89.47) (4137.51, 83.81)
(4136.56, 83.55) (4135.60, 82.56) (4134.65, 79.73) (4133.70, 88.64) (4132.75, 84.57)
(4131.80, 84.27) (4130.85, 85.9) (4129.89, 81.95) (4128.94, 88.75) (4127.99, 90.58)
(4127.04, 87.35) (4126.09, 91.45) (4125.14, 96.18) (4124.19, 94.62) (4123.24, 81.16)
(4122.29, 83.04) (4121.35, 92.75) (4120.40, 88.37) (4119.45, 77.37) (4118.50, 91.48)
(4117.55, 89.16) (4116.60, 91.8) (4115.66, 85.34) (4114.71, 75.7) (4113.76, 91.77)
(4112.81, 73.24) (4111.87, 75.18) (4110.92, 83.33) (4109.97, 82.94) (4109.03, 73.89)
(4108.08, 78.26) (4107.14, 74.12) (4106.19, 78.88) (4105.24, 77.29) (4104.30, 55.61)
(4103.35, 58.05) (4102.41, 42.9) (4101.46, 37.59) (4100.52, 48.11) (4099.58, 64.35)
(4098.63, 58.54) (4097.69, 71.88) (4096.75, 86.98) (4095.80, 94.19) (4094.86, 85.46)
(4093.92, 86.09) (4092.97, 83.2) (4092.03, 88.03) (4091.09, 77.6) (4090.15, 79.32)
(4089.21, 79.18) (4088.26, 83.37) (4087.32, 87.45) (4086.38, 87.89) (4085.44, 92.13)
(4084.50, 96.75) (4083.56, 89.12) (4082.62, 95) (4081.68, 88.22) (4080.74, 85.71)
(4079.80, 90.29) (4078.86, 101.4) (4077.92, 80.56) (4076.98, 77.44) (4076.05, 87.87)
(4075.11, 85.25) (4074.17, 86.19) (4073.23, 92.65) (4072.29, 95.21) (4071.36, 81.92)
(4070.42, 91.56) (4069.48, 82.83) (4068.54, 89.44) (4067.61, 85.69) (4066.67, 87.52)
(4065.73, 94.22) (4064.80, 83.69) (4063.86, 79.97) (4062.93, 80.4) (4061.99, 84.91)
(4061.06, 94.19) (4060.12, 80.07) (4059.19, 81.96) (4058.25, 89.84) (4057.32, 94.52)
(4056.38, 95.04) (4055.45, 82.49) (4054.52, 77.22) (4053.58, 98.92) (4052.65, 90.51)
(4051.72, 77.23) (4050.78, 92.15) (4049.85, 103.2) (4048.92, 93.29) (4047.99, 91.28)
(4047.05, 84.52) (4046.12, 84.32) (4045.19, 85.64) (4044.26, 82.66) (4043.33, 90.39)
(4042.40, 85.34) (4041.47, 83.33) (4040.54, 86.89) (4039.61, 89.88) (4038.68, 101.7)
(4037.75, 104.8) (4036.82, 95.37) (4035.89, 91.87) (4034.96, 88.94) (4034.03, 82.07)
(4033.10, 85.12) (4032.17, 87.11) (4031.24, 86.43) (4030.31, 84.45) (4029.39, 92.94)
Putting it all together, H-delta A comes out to 3.9 Ang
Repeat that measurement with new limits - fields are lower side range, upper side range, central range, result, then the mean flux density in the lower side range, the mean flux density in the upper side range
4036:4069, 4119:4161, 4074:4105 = 3.16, 88.7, 87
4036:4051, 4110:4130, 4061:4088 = 0.32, 91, 86.2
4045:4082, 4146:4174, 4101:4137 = 2.72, 87.7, 86.7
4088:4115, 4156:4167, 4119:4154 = -2.68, 73.9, 85.7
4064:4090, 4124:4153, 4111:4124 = 0.41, 87.9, 87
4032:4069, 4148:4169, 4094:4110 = 3.49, 88.5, 87.4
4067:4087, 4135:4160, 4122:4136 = 0.11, 88.7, 87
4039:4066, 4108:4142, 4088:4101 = 1.36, 87.6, 85.7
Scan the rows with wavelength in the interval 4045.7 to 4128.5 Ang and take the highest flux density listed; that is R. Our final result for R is 103.2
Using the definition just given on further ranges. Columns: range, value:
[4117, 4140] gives 96.18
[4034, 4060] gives 104.8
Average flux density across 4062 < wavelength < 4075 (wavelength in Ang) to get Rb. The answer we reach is 86.9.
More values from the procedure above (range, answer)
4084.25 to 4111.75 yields 75.4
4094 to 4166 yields 82.4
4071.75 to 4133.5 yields 82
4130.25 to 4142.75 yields 86.2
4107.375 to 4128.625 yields 85.2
